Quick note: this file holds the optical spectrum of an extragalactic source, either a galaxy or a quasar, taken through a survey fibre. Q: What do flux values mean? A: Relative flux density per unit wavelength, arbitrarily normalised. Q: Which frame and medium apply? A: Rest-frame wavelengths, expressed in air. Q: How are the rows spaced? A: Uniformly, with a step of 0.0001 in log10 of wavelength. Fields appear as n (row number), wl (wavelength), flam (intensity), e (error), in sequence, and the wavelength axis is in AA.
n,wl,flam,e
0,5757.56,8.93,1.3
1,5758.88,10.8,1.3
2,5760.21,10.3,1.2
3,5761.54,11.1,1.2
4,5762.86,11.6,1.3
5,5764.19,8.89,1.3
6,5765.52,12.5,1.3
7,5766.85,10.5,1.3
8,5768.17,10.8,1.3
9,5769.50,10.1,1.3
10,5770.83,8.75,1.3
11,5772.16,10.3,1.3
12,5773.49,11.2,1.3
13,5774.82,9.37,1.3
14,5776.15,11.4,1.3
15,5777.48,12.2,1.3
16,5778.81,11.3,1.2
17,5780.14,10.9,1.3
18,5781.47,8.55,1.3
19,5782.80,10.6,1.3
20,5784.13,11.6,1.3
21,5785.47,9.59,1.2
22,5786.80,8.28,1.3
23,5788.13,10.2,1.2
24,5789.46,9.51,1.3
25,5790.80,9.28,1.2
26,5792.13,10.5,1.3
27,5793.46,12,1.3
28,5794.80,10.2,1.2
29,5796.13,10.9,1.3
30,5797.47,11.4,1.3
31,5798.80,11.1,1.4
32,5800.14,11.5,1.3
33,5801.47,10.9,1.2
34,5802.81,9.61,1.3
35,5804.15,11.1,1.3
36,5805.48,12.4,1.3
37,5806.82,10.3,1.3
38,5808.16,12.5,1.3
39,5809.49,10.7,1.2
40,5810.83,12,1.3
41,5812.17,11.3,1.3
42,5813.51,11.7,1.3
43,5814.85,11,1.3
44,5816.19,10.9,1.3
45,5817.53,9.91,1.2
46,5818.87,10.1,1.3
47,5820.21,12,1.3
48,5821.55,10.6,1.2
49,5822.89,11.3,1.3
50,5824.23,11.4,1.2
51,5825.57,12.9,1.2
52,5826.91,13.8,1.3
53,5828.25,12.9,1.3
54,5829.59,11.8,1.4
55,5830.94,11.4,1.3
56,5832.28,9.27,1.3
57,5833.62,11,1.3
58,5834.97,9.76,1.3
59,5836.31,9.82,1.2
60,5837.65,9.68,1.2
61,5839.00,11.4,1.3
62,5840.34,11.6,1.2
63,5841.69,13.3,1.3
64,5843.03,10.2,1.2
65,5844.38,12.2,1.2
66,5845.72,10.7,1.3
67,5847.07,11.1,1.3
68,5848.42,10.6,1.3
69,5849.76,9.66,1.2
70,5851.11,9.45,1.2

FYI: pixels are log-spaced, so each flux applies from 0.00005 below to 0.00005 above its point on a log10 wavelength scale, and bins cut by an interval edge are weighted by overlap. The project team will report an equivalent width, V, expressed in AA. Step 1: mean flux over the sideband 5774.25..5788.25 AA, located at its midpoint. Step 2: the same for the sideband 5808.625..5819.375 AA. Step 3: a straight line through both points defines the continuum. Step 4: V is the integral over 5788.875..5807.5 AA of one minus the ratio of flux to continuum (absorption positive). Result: -0.1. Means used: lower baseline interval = 10.4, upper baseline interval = 11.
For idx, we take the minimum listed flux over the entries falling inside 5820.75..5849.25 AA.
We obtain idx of 9.27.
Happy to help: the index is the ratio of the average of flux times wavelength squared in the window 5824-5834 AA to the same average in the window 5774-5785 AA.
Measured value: 1.1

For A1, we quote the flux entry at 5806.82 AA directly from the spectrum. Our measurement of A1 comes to 10.3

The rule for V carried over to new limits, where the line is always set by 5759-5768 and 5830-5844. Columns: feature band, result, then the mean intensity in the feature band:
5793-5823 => -0.8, 11.1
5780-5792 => 1.1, 9.82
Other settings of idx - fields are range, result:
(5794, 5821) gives 9.61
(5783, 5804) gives 8.28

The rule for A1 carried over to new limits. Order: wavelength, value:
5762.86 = 11.6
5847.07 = 11.1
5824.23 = 11.4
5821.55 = 10.6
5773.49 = 11.2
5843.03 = 10.2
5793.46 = 12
